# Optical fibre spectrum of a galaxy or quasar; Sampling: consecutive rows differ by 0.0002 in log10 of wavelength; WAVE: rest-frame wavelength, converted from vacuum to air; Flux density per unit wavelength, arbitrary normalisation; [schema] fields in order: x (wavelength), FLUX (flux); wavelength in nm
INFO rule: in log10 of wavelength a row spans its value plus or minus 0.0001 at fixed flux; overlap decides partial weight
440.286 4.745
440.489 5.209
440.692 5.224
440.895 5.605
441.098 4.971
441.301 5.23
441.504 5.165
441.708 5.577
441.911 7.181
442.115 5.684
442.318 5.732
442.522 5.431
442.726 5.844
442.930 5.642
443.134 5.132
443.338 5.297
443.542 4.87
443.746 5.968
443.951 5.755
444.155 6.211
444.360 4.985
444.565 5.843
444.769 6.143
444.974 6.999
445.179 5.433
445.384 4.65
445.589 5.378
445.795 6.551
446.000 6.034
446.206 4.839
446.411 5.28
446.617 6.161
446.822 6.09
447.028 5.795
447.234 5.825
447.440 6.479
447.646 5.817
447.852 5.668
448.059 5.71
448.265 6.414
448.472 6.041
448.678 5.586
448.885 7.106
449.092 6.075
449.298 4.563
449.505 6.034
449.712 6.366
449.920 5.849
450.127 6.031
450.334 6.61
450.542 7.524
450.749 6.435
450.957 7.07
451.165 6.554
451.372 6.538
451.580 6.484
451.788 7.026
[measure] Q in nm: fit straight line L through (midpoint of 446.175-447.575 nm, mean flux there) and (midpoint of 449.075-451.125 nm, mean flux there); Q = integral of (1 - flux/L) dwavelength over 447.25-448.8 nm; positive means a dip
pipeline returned 0.01 nm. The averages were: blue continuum 5.83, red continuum 6.27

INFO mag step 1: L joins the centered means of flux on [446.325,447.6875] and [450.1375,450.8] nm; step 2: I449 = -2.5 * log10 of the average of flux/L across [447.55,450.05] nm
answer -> 0.08 mag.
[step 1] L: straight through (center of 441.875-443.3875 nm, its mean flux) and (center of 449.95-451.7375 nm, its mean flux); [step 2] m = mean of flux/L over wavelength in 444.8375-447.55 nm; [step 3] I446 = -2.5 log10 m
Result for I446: 0.053 mag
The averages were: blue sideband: 5.69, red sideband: 6.64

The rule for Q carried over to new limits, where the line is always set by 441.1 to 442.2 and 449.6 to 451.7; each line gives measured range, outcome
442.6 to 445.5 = 0.15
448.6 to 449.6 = 0.08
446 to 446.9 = 0.08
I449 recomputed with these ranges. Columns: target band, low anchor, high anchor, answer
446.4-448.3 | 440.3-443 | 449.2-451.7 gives 0.02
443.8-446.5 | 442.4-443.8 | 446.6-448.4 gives 0.00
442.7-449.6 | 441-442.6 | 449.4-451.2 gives 0.05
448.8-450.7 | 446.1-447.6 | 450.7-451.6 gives 0.02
